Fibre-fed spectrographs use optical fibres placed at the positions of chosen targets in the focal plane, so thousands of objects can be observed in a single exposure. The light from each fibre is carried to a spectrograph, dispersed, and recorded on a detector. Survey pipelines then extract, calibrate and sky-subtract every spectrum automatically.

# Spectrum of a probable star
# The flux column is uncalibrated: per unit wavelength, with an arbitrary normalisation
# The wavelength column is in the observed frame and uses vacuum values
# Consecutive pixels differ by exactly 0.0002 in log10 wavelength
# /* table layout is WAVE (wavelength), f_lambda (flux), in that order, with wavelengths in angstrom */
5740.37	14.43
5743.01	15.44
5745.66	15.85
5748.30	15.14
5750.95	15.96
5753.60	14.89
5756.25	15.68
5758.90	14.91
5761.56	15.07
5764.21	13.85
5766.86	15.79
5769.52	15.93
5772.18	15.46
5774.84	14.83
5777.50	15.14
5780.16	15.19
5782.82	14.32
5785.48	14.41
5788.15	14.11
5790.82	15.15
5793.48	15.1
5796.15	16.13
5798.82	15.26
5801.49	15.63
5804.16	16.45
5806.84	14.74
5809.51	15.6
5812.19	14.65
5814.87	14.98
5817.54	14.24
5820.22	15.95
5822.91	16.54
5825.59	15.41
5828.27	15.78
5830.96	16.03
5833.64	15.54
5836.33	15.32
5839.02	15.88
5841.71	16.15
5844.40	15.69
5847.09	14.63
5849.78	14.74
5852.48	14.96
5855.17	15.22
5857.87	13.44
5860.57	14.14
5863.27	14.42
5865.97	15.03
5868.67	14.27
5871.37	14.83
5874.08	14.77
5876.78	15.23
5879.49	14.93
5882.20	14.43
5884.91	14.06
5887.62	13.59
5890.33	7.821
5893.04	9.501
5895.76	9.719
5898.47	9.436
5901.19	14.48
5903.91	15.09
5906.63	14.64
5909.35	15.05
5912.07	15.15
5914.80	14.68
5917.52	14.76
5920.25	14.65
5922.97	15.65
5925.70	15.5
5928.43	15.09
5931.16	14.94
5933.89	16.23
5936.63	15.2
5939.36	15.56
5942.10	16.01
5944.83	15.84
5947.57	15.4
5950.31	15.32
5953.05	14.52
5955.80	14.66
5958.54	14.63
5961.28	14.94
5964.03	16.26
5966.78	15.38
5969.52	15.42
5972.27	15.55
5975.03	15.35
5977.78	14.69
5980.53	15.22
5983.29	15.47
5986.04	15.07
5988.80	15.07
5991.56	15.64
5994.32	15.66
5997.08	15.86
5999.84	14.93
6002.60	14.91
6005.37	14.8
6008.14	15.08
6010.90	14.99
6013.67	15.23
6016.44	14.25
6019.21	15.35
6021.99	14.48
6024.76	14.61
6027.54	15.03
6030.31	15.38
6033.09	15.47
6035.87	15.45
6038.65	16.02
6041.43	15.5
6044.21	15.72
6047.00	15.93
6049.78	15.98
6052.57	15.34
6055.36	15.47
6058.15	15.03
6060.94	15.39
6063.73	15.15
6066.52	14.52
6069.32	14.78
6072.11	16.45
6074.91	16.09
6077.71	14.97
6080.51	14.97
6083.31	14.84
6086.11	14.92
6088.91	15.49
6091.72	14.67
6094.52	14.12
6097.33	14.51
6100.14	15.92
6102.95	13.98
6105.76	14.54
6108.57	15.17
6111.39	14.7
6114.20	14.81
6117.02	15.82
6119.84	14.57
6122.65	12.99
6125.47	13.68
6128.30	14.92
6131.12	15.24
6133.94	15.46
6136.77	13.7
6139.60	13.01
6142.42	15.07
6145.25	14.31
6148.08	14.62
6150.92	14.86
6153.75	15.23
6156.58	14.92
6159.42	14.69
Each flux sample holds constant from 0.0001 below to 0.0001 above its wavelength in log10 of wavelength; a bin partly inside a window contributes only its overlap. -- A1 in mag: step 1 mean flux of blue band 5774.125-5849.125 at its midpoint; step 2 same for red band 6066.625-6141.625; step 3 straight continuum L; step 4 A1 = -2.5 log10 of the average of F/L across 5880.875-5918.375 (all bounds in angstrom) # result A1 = 0.17 mag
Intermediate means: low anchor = 15.3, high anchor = 14.8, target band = 13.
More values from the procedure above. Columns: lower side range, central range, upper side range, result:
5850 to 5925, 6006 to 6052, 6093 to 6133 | -0.07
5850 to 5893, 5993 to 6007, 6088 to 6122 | -0.06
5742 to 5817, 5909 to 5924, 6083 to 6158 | 0.00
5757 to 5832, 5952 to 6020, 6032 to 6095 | 0.01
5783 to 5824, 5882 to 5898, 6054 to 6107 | 0.33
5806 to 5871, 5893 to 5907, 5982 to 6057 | 0.24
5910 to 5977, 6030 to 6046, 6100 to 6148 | -0.05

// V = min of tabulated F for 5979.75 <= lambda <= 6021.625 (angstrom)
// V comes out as 14.25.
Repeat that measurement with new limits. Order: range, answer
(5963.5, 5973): 15.38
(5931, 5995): 14.52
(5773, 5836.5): 14.11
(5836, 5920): 7.821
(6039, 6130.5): 12.99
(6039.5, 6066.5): 15.03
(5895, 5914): 9.436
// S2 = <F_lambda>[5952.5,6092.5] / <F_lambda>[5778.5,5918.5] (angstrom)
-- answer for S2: 1.0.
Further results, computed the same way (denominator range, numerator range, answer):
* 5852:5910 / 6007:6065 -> 1.13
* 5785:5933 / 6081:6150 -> 1.00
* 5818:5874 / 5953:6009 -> 1.00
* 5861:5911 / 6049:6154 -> 1.11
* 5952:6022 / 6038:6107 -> 1.00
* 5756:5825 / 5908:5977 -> 1.00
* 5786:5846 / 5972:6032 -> 0.98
